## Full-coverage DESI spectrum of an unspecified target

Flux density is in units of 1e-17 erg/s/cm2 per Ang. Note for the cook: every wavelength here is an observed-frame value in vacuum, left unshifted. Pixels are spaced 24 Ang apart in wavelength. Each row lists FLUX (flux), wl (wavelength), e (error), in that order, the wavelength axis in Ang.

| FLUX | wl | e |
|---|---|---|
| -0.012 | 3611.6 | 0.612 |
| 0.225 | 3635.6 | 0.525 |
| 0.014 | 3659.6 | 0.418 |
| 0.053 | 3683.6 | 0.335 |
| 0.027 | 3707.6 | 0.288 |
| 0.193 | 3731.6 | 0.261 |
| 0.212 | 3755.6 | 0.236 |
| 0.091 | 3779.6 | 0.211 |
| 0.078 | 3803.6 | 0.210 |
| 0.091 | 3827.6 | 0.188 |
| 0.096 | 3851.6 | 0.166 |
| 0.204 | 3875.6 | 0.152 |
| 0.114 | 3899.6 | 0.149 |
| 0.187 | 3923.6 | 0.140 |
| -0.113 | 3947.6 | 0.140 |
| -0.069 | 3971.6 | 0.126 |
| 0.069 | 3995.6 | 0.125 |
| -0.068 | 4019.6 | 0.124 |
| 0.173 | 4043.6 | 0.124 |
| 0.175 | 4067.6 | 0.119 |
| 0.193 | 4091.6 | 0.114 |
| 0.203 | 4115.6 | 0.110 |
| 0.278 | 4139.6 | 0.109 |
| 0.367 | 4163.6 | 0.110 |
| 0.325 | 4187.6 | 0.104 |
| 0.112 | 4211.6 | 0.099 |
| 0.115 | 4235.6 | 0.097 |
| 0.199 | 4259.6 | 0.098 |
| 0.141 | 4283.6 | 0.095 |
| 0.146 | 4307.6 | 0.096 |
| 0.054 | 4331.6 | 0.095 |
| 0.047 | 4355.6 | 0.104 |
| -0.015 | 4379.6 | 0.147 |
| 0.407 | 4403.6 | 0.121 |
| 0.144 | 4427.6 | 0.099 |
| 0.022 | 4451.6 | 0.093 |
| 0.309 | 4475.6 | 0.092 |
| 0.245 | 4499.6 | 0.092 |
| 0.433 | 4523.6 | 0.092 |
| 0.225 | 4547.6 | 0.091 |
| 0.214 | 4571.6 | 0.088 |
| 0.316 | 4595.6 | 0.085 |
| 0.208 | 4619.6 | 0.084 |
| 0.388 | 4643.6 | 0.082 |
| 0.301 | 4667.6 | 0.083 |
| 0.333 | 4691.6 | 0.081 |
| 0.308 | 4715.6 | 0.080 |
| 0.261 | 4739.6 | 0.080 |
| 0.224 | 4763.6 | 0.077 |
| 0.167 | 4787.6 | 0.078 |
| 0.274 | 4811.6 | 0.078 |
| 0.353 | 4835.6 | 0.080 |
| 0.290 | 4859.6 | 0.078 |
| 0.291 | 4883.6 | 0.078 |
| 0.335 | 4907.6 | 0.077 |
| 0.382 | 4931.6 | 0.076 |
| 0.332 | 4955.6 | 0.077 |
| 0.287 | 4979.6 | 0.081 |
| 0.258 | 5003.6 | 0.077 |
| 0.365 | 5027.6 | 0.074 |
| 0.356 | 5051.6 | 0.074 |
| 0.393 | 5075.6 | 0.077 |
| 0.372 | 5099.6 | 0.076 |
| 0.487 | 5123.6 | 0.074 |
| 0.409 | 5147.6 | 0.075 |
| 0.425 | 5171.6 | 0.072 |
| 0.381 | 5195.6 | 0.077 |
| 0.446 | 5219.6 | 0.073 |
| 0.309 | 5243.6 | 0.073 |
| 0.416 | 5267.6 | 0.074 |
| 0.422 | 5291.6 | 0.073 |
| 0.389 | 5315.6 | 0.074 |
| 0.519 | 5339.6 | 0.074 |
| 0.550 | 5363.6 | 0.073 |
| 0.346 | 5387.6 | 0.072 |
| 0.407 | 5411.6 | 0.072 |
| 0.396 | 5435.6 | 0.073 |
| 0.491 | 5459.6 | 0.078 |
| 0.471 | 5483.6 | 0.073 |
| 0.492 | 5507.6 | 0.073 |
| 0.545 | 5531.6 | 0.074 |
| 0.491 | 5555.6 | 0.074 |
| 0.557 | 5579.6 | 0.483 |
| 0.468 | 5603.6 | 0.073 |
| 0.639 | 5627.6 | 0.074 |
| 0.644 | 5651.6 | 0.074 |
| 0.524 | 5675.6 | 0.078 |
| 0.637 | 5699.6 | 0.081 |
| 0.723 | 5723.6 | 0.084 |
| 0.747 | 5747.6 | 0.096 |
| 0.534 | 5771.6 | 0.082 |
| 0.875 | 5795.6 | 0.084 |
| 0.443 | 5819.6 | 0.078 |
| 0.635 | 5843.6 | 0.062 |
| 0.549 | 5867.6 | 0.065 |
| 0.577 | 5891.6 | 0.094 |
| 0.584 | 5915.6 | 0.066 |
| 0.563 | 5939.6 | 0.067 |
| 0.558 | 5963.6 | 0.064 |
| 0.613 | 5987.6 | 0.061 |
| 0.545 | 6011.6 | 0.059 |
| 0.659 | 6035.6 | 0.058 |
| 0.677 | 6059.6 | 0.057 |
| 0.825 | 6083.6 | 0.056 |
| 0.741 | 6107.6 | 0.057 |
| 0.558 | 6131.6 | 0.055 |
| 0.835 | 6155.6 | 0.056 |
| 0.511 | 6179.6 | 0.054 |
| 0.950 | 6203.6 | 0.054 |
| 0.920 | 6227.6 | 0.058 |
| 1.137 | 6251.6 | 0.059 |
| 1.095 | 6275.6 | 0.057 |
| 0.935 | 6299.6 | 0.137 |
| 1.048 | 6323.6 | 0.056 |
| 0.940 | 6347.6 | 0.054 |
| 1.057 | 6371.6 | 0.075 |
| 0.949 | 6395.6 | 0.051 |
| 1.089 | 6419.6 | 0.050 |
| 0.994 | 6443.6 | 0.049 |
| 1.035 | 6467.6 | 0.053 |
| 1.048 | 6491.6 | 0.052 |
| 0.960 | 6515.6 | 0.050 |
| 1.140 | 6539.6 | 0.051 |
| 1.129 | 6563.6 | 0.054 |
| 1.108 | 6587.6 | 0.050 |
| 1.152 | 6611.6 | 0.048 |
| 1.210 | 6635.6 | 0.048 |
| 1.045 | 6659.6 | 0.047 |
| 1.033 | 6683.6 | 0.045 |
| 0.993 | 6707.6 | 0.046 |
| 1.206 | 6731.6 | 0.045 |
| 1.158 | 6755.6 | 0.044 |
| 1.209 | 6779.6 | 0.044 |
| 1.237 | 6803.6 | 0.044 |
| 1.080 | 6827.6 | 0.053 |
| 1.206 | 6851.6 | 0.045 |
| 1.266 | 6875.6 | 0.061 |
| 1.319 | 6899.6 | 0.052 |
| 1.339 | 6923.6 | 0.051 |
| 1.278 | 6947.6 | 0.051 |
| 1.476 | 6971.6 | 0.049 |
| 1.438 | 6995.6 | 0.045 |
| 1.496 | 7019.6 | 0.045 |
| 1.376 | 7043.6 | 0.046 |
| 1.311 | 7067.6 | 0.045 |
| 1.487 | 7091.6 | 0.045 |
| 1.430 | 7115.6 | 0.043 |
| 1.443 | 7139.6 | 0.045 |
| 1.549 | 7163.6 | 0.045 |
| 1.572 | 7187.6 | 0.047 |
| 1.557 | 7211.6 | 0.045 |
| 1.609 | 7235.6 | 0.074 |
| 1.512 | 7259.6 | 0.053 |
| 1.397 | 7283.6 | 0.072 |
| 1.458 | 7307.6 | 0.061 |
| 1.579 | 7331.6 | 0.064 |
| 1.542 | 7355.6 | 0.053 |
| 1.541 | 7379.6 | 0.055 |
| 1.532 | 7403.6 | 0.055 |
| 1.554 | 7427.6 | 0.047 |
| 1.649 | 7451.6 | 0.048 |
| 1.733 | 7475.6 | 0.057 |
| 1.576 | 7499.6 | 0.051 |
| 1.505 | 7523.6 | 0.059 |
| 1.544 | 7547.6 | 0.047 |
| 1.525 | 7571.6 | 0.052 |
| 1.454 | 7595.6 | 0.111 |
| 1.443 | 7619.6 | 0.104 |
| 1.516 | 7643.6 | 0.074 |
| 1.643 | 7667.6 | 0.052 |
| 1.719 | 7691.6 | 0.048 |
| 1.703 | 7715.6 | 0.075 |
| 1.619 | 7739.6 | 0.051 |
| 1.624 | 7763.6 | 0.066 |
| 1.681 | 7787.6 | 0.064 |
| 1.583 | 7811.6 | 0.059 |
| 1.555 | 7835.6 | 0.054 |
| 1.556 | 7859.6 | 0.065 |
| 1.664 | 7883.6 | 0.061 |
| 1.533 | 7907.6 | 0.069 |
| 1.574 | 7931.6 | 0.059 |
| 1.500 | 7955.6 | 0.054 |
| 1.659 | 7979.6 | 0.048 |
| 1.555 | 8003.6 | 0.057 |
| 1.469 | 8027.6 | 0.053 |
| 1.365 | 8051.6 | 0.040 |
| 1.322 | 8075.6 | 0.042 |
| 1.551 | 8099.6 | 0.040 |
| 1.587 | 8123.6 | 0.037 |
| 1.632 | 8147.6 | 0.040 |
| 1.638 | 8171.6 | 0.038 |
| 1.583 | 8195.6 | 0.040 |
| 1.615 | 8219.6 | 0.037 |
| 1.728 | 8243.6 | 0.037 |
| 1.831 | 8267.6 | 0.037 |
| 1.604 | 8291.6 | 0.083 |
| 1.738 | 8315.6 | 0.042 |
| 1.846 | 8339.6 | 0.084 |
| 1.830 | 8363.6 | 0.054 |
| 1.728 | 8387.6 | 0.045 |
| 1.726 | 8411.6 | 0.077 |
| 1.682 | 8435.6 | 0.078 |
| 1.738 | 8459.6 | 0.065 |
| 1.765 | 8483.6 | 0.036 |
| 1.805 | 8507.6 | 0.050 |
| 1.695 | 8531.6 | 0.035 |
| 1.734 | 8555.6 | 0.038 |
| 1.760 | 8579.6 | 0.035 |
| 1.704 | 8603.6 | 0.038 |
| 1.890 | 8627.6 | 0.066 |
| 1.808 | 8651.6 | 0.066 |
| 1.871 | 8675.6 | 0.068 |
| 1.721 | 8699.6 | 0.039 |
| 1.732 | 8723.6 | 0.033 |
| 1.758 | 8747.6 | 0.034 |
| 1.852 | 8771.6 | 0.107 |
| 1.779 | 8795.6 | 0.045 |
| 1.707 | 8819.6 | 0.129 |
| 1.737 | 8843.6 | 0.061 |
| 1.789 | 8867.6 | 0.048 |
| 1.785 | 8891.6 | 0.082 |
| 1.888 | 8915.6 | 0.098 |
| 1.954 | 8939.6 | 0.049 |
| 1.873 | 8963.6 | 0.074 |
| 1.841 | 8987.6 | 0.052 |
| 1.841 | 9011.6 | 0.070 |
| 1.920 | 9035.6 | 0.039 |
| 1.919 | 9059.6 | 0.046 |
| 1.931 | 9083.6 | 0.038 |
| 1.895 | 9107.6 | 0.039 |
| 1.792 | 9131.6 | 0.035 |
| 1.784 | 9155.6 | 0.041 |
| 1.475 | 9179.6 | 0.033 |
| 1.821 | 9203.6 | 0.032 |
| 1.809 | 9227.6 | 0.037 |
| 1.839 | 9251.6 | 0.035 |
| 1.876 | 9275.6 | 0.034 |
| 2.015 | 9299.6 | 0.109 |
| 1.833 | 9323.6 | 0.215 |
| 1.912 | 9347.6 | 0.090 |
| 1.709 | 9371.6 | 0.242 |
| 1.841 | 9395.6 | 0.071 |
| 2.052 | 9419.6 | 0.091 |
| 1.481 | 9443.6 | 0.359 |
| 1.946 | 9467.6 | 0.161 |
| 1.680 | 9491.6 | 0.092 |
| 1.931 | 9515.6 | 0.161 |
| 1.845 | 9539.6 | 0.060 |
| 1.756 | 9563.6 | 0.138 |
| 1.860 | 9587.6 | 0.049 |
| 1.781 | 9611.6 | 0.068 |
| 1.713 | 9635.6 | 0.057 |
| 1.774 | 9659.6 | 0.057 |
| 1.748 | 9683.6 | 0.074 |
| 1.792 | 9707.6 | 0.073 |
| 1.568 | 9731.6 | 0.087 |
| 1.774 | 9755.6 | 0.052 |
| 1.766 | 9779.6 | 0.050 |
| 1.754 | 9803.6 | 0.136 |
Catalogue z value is 0.557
